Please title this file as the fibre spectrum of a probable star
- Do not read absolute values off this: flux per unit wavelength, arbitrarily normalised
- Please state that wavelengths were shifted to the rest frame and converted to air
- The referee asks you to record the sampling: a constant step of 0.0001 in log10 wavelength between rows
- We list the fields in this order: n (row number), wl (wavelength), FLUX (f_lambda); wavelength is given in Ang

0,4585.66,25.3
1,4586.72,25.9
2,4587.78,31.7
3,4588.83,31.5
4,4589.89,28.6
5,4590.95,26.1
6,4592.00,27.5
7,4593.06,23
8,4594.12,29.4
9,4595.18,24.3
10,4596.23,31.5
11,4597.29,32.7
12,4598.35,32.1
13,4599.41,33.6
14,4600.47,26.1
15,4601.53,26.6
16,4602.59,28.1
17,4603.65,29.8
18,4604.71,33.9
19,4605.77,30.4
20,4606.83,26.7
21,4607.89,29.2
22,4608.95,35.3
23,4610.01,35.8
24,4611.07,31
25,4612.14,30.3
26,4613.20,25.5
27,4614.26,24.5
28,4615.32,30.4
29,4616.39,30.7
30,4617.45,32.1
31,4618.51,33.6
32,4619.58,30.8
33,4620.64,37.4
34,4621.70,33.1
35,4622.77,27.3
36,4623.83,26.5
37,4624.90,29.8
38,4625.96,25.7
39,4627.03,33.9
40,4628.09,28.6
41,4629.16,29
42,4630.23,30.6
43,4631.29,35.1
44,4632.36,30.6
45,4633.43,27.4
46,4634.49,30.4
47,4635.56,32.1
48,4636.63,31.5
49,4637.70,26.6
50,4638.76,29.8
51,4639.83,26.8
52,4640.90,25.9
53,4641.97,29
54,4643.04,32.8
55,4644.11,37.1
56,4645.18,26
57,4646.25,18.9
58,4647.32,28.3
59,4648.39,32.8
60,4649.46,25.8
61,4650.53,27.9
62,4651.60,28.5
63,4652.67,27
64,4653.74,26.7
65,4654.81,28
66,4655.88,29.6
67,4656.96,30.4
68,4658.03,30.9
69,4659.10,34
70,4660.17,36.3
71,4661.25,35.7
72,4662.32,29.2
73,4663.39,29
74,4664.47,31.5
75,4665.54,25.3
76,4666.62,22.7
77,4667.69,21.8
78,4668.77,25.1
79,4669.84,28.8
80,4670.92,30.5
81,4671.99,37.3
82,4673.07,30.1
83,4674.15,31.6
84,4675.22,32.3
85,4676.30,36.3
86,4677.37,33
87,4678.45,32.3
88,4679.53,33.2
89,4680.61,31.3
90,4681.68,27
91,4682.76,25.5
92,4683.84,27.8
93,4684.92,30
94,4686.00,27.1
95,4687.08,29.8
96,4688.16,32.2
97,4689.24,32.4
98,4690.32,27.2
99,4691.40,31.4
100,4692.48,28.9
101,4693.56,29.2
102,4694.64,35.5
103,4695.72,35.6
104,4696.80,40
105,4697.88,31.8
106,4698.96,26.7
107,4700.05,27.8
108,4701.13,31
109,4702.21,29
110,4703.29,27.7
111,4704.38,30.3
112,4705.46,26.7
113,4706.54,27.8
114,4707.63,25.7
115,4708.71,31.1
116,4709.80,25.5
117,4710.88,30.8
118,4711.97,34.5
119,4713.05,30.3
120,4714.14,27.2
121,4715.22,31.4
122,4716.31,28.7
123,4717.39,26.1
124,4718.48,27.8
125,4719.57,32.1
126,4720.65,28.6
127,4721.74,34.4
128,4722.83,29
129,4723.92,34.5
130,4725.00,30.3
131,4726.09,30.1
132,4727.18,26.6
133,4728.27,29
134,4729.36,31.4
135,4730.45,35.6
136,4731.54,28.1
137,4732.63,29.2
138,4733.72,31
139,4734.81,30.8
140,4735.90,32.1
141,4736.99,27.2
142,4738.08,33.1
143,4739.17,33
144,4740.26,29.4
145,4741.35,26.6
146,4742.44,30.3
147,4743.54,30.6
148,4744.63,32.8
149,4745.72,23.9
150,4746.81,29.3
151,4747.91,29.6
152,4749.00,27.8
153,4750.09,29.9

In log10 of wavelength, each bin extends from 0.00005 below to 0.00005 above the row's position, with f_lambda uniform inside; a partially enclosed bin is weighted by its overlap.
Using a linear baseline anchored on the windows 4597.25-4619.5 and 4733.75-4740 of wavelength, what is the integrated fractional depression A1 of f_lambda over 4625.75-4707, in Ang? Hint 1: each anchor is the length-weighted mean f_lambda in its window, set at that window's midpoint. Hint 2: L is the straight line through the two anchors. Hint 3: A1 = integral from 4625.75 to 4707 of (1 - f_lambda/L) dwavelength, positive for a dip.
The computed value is 2.2 Ang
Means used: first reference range 30.3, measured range 29.9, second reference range 31.2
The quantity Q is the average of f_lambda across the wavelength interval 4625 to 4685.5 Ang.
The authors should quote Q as 29.7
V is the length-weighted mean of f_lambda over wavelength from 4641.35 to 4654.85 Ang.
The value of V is 28.4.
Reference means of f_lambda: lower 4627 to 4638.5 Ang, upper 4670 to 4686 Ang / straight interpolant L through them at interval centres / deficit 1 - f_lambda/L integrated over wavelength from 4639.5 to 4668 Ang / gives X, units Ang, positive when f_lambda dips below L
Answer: 1.69 Ang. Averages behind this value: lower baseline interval 30.4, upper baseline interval 31.1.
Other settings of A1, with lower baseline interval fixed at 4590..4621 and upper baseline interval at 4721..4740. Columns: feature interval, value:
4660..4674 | 0.46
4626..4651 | 0.65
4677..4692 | 0.26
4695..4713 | 0.27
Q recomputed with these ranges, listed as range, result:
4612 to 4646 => 29.9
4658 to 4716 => 30.2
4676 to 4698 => 31.3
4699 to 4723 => 29.2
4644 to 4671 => 28.6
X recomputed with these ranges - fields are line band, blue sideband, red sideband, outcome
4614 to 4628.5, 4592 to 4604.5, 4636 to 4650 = -0.9 Ang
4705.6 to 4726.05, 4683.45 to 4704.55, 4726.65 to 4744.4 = 0.5 Ang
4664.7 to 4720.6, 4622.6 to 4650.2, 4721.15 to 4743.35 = 0.3 Ang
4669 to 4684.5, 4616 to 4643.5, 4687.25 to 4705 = -0.1 Ang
